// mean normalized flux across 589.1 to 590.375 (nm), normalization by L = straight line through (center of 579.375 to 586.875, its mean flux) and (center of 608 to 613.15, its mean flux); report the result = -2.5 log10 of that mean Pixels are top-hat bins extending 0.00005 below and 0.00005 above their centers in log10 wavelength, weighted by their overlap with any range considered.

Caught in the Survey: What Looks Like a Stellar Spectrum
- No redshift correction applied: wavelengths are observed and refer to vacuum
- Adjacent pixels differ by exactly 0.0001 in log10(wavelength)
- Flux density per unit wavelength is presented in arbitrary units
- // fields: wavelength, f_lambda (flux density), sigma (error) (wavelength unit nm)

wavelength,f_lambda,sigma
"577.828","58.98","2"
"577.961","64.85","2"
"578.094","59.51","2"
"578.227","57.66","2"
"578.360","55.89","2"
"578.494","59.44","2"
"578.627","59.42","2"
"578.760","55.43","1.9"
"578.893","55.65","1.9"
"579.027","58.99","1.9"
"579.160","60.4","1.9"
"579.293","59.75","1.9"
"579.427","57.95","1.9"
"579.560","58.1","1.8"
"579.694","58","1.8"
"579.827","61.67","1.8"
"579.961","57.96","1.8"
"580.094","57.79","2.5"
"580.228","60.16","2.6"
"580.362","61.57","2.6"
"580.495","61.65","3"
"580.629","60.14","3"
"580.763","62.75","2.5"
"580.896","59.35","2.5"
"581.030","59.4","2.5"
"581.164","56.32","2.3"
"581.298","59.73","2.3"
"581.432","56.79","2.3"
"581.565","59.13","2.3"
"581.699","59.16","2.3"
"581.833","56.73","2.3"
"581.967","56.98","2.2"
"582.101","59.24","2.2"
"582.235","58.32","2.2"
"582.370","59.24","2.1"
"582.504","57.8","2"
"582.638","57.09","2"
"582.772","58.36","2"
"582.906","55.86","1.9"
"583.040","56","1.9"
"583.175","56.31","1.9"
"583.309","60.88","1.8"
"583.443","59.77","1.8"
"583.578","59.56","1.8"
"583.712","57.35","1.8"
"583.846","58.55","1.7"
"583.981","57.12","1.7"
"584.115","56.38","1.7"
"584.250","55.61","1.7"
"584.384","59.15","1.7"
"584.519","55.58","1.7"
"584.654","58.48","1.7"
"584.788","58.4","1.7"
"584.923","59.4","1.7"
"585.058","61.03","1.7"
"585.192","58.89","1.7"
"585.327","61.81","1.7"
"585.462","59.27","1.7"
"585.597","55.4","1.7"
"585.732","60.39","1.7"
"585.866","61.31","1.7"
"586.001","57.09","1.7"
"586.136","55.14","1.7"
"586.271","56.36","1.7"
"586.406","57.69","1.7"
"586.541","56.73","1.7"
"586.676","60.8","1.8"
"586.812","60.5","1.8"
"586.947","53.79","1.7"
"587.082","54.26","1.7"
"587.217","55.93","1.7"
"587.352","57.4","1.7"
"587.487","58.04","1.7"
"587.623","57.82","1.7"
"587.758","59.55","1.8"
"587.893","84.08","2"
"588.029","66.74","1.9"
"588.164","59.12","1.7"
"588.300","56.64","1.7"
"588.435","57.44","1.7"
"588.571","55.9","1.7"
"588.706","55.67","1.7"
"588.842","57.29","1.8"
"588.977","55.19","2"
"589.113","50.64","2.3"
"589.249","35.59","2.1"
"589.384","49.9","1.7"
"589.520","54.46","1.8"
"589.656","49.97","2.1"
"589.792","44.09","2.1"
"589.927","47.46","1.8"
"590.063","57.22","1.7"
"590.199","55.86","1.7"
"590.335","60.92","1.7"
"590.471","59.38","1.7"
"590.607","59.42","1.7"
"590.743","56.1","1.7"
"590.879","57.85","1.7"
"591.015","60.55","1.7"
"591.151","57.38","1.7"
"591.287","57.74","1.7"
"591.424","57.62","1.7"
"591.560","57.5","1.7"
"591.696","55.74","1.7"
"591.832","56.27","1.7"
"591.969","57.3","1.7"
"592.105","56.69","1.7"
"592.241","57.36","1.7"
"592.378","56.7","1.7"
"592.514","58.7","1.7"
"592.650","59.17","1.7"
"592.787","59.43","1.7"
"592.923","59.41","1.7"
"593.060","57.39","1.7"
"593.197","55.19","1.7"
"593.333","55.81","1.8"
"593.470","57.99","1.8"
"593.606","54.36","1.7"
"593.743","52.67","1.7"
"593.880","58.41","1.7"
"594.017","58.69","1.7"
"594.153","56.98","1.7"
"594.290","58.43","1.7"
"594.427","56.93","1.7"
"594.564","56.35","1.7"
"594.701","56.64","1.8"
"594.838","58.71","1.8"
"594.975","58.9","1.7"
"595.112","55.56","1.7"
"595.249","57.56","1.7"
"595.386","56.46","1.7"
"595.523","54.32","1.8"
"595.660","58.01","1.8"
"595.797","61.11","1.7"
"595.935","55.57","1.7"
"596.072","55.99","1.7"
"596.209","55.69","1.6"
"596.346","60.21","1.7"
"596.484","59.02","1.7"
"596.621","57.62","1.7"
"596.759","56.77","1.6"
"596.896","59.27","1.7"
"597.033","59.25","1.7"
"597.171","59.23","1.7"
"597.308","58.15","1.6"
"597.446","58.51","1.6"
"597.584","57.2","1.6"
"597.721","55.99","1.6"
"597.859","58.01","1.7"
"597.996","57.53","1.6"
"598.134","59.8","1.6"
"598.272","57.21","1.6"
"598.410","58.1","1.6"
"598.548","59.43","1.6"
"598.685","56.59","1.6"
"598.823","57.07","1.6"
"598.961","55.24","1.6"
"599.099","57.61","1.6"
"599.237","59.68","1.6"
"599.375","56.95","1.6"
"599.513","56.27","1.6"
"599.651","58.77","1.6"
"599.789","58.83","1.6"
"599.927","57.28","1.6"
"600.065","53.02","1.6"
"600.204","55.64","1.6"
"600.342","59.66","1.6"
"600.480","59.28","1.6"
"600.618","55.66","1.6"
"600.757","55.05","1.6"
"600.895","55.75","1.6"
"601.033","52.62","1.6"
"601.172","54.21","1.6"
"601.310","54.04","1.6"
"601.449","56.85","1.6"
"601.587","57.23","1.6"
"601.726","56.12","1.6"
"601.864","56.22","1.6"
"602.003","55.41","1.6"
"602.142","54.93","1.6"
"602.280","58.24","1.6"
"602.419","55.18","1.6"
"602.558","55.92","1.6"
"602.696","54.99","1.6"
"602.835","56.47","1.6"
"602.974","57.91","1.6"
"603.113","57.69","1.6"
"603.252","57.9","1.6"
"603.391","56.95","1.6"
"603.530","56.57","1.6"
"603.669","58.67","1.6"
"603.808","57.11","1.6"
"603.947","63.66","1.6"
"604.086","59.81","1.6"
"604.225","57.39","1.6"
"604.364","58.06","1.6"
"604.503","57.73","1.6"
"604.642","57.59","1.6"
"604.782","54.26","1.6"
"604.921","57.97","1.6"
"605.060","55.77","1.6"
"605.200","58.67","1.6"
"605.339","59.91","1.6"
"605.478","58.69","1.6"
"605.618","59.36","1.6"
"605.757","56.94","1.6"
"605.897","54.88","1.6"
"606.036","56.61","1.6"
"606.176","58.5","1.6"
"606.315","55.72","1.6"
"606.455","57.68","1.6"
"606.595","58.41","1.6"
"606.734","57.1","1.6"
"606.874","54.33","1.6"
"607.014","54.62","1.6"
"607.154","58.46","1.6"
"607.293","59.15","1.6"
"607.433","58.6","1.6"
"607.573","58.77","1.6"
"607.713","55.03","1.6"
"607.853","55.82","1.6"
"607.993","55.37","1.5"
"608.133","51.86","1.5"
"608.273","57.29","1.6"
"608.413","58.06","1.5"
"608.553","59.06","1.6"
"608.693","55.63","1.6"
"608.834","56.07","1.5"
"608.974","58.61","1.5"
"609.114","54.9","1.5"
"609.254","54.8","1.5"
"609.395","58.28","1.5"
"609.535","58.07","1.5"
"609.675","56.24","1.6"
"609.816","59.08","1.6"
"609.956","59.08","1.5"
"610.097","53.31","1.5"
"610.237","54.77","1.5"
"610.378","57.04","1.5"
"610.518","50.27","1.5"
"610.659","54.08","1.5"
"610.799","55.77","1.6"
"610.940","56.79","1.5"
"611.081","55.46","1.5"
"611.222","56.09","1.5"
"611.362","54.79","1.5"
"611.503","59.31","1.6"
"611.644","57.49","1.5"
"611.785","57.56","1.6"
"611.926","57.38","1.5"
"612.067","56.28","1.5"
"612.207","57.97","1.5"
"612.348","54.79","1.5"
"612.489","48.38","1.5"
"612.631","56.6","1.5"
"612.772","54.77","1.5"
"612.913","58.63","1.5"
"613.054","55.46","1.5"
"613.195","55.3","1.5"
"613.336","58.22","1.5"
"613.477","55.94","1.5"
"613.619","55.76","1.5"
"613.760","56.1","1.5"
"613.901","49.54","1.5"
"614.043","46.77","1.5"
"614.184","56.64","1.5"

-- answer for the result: 0.152 mag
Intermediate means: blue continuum 58.5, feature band 50.4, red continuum 56.1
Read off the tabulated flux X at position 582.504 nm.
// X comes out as 57.8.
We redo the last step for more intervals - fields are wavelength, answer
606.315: 55.72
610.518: 50.27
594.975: 58.9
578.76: 55.43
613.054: 55.46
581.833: 56.73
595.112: 55.56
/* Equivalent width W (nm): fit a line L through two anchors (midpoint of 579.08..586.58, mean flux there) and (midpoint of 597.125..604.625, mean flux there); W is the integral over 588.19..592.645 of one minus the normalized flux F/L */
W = 0.20 nm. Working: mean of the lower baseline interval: 58.5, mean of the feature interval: 55.3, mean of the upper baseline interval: 57.1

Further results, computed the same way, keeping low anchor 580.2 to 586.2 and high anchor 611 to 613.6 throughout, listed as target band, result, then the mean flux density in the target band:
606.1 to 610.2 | -0.02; 56.8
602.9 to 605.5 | -0.06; 58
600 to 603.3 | 0.05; 56.1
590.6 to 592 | 0.01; 57.5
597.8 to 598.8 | -0.01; 58.1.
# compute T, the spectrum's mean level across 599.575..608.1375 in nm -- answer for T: 56.9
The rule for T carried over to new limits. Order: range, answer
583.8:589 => 58.6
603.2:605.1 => 57.9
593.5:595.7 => 56.8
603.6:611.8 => 56.9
